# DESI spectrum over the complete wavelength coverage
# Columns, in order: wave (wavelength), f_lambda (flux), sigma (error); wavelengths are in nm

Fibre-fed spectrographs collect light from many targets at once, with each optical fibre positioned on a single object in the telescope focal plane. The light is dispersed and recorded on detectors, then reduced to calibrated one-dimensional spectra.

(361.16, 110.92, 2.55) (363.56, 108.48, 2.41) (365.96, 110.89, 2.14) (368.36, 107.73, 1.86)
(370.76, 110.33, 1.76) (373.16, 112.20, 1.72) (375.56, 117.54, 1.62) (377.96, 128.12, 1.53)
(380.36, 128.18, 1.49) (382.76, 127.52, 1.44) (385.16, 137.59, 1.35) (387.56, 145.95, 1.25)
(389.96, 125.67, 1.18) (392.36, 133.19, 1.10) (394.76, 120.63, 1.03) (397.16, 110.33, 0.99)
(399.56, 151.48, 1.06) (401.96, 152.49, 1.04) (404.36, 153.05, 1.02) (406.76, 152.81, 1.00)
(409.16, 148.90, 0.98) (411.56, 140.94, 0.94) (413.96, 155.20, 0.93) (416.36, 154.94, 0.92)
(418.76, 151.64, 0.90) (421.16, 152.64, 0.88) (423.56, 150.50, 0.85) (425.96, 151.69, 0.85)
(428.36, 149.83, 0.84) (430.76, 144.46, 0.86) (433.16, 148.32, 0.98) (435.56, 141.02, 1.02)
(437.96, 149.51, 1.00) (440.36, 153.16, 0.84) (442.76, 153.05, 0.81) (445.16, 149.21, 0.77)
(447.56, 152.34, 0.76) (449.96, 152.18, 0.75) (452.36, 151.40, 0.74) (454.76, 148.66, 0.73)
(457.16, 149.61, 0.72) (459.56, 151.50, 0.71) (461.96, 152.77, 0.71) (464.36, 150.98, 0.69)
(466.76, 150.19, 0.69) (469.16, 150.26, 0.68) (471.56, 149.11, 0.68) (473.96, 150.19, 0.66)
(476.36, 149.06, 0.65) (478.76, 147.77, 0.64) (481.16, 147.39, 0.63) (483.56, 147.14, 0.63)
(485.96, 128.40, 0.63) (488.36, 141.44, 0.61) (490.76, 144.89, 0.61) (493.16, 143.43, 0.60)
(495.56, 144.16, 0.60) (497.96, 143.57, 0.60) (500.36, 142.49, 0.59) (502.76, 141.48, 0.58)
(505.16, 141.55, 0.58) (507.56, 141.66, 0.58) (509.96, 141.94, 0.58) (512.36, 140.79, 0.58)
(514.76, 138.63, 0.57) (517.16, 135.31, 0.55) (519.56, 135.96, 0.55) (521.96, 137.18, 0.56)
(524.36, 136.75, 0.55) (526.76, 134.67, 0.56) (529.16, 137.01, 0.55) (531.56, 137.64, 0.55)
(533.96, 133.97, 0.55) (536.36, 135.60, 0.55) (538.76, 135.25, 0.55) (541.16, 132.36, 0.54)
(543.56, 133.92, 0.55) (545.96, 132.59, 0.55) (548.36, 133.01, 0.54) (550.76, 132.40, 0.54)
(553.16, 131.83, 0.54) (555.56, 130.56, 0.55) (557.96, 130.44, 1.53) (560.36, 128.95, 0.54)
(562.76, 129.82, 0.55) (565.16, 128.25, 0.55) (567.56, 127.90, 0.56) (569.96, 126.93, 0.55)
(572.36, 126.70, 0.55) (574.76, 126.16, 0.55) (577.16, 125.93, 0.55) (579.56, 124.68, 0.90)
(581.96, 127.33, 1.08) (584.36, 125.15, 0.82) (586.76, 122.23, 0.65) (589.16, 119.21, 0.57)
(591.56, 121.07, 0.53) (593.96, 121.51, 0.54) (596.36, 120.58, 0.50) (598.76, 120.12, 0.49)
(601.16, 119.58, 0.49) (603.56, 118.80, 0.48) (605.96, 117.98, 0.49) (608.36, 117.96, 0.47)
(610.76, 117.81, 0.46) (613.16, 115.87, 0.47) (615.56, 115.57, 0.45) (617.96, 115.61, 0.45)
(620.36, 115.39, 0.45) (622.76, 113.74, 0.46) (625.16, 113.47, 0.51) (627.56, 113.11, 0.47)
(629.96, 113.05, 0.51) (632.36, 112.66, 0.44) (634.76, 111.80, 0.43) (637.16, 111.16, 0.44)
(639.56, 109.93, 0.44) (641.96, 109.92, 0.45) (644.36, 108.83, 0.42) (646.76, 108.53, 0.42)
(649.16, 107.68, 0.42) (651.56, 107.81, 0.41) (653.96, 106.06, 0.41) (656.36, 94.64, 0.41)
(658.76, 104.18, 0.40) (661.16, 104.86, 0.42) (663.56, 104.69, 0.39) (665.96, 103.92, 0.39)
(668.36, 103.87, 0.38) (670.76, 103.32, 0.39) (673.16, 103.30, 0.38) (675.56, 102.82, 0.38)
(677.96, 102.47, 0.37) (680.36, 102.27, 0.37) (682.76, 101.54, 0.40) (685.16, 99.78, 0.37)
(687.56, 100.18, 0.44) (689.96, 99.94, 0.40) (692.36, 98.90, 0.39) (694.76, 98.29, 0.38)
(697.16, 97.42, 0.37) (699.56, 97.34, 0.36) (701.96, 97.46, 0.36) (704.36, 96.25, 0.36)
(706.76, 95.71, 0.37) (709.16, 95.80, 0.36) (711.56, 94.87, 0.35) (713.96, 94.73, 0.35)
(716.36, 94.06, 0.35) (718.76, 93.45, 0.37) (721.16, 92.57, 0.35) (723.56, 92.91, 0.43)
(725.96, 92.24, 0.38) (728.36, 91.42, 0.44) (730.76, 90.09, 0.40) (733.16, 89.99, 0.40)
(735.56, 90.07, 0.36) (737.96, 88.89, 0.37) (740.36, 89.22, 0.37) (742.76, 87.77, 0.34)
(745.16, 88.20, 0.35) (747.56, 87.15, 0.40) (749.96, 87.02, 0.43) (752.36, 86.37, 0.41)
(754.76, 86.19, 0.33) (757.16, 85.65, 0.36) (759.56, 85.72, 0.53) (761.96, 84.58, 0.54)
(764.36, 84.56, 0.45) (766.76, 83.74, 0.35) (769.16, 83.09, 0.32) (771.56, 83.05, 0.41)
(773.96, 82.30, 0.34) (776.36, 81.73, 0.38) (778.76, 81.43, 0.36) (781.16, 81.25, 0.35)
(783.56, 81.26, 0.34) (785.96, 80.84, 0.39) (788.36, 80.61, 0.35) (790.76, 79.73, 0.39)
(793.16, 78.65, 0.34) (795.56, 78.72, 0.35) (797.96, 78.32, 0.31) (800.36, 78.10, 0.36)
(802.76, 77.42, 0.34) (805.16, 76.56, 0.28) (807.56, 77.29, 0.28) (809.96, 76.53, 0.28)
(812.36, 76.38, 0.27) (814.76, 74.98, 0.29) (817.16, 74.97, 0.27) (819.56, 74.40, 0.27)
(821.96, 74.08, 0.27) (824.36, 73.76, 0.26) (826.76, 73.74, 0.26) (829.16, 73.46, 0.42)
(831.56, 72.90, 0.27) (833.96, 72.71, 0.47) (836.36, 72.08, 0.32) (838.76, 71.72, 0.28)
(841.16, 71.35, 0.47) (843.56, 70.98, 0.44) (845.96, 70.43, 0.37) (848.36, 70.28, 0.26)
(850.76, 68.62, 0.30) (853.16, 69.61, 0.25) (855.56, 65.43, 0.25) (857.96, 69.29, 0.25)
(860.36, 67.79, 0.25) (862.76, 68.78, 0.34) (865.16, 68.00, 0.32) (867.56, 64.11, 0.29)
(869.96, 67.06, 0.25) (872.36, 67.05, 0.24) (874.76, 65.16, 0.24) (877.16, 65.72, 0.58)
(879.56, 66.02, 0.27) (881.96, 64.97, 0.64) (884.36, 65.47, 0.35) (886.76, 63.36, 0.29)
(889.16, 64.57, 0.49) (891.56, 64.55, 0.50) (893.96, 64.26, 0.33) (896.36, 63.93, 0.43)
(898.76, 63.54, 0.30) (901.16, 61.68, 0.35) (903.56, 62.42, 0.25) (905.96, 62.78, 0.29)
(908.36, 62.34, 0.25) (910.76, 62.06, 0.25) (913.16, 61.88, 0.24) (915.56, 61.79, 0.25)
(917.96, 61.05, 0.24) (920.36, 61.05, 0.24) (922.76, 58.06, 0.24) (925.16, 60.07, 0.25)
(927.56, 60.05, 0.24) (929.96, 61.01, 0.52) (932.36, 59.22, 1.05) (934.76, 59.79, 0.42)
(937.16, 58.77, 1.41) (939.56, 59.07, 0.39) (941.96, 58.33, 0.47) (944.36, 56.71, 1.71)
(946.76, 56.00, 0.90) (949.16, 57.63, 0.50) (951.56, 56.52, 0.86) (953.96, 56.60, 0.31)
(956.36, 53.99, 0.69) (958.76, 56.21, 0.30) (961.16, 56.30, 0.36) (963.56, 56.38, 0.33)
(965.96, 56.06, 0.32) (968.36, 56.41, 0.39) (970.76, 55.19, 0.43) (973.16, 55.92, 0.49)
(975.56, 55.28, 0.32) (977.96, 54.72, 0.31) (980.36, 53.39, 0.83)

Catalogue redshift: 0.001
